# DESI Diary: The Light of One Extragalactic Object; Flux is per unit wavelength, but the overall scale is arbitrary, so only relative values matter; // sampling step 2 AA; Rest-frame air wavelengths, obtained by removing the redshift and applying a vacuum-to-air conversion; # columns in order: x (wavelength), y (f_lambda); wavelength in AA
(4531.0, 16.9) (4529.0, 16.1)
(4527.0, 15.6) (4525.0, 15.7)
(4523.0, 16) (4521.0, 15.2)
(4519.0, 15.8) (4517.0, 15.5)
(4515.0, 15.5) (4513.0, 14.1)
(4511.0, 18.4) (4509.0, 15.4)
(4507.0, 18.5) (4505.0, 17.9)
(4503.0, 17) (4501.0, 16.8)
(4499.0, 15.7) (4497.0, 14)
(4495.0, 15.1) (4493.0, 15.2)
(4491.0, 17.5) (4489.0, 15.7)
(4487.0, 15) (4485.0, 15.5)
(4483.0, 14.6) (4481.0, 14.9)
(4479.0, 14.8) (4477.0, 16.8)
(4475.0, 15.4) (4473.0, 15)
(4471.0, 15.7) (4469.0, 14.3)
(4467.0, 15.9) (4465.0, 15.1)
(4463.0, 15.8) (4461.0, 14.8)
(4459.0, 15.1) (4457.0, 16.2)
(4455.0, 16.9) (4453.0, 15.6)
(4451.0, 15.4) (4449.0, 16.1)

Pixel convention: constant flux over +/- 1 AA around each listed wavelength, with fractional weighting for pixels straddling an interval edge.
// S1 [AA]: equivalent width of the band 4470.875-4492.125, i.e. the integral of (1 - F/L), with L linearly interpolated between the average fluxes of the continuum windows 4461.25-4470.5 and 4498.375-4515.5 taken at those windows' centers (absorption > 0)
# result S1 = 0.3 AA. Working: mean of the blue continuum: 15.3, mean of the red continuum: 16.6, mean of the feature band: 15.5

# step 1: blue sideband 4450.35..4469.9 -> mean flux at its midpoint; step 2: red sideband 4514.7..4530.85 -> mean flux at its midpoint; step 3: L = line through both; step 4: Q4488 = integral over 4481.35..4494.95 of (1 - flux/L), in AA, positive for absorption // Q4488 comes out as 0.09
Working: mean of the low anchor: 15.5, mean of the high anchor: 15.7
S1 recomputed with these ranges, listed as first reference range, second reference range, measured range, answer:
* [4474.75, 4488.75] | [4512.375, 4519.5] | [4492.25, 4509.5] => -1.1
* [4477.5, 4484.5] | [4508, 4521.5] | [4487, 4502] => -0.4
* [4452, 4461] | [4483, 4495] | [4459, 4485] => 0.8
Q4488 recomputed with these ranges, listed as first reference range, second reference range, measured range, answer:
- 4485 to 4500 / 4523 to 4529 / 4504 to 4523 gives -0.7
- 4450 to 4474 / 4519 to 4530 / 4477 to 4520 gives -0.7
